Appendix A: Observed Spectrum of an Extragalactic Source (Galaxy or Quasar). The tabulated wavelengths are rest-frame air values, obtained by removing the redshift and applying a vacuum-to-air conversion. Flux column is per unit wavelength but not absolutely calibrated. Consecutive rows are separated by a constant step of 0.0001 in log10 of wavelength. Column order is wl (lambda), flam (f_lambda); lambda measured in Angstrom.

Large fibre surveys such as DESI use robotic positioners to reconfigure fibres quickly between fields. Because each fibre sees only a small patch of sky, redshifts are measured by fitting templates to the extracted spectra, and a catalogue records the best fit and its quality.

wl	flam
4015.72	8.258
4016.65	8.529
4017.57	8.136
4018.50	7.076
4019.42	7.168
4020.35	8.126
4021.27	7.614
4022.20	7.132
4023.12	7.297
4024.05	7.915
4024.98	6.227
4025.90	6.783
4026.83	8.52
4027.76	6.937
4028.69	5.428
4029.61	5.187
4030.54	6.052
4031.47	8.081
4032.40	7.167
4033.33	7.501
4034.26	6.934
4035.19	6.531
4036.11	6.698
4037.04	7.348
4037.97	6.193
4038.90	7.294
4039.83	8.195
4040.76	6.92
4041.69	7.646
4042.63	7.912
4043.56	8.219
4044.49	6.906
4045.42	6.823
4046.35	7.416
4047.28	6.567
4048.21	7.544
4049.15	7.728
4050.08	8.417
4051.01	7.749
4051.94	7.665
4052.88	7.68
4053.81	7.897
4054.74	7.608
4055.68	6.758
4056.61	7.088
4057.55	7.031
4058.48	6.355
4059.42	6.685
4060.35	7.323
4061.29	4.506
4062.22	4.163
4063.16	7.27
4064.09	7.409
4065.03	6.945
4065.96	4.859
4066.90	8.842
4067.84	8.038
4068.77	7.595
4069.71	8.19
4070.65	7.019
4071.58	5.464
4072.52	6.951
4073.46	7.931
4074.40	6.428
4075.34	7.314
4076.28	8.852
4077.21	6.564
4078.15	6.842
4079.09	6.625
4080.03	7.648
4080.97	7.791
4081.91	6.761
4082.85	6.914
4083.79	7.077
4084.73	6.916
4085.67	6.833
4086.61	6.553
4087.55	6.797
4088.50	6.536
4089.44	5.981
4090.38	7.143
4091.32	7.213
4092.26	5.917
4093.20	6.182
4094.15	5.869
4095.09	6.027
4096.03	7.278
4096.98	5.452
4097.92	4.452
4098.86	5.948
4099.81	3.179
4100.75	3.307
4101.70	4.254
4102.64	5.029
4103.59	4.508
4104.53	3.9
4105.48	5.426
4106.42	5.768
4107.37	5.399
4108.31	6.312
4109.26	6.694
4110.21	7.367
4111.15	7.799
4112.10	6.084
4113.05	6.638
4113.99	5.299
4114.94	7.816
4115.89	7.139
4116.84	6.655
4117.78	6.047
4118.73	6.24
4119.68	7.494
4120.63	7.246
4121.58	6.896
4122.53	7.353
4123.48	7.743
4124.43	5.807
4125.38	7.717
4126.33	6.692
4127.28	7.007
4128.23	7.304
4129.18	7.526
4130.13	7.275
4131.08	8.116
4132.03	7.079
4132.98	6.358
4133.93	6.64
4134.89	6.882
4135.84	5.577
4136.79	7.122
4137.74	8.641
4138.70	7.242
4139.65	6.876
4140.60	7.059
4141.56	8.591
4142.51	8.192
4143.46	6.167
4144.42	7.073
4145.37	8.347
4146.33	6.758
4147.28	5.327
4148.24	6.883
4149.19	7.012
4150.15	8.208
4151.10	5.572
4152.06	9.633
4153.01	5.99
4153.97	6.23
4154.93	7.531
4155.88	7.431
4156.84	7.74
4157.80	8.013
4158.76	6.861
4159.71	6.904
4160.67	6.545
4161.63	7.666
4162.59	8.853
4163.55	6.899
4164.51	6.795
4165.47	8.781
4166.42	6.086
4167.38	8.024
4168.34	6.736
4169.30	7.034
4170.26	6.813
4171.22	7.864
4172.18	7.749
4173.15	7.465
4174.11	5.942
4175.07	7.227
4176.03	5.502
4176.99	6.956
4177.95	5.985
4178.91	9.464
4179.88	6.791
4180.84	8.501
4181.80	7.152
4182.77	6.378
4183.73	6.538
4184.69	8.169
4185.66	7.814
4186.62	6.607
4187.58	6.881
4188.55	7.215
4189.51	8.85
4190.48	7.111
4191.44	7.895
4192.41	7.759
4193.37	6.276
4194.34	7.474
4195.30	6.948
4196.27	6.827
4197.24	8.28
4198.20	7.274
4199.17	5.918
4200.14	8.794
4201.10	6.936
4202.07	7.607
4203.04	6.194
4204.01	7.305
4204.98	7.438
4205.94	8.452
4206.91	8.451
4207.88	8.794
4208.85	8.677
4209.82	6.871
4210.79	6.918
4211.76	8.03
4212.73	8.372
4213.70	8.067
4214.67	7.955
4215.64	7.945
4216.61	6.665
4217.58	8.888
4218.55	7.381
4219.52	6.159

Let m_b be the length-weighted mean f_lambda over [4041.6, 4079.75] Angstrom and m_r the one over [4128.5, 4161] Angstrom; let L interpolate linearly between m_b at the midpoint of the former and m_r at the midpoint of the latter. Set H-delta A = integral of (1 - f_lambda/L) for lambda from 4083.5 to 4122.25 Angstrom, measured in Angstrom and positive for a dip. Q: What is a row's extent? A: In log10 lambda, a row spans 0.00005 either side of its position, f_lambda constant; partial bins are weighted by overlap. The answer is 5.6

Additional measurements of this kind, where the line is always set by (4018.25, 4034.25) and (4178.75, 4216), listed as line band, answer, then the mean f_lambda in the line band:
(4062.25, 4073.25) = 0.2 Angstrom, 7.04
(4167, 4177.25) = 0.6 Angstrom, 7.02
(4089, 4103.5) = 3.5 Angstrom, 5.52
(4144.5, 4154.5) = 0.6 Angstrom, 7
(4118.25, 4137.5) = 0.9 Angstrom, 7.02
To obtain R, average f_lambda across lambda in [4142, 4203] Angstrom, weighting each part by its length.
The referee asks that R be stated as 7.24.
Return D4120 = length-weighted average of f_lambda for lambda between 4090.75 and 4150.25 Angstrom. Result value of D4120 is 6.52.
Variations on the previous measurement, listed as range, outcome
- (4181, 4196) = 7.29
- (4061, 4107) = 6.34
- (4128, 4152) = 7.16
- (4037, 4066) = 7.09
